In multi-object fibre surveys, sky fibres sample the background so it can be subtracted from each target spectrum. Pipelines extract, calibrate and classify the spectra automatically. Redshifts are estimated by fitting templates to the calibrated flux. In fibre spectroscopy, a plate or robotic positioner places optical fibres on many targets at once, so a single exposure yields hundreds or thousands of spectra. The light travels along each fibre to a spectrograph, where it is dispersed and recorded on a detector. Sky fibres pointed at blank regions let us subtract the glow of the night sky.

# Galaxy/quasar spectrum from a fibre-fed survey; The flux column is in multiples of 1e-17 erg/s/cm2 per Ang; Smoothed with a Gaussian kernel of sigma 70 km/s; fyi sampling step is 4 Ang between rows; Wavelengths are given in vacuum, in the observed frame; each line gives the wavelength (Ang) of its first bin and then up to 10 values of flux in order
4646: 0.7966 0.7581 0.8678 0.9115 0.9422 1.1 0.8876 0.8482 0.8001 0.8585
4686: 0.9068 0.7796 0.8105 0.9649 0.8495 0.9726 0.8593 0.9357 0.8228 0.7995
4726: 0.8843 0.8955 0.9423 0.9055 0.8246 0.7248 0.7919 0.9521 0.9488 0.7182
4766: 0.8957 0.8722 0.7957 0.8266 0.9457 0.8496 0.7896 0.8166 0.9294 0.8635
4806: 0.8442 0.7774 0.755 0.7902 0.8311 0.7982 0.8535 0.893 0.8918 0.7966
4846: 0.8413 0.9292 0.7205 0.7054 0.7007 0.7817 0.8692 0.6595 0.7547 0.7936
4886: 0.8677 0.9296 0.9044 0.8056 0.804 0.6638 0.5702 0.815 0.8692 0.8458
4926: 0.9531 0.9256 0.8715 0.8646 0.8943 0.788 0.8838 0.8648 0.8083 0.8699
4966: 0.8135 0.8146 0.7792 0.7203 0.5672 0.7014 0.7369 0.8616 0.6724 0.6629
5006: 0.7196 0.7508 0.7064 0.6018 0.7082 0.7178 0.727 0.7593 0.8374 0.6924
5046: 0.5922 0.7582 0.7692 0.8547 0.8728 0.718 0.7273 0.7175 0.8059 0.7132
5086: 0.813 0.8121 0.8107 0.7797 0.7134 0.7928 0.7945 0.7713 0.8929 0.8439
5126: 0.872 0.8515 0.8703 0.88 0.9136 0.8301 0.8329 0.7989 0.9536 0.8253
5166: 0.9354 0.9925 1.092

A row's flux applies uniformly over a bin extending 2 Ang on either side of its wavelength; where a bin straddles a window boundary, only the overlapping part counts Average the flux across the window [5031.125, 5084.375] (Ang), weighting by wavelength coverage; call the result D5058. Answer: 0.755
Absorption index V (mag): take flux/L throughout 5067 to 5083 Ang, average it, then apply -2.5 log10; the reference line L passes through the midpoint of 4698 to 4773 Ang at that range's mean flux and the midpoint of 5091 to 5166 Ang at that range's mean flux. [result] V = 0.14 mag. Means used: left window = 0.868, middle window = 0.741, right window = 0.837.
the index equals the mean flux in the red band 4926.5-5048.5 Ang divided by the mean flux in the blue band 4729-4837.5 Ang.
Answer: 0.91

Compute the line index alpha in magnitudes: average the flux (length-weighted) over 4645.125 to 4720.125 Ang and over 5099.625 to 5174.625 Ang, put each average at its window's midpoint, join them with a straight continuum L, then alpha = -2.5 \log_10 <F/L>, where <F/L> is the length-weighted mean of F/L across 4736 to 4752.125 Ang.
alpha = 0.082 mag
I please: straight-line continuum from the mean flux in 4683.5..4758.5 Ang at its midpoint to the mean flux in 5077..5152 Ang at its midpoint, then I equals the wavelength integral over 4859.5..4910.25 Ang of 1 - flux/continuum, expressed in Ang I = 4.0 Ang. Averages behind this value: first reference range 0.871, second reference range 0.821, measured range 0.784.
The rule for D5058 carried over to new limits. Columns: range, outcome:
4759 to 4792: 0.84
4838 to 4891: 0.797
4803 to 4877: 0.802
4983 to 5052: 0.716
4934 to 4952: 0.859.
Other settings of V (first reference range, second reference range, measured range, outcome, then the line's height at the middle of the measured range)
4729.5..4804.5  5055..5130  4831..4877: 0.055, 0.84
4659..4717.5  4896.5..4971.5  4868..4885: 0.091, 0.843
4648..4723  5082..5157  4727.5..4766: 0.016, 0.871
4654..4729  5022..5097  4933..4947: -0.076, 0.8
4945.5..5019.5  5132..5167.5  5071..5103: 0.076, 0.827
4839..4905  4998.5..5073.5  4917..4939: -0.146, 0.778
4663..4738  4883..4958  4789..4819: 0.053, 0.864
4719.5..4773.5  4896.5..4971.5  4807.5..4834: 0.048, 0.845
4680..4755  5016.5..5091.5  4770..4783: -0.008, 0.846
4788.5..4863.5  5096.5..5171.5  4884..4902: -0.056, 0.825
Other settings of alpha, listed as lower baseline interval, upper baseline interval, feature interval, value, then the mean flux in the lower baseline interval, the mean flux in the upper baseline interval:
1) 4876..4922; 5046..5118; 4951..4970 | -0.06 mag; 0.8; 0.776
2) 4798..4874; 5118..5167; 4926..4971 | -0.04 mag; 0.812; 0.867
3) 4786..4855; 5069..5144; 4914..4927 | -0.06 mag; 0.833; 0.81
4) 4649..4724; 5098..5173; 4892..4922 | 0.11 mag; 0.879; 0.855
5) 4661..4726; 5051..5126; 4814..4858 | 0.03 mag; 0.883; 0.791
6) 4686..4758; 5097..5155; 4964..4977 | 0.07 mag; 0.869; 0.831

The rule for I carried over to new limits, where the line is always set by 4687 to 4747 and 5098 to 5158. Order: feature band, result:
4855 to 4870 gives 1.9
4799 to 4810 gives 0.2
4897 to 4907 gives 1.1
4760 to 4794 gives 1.1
